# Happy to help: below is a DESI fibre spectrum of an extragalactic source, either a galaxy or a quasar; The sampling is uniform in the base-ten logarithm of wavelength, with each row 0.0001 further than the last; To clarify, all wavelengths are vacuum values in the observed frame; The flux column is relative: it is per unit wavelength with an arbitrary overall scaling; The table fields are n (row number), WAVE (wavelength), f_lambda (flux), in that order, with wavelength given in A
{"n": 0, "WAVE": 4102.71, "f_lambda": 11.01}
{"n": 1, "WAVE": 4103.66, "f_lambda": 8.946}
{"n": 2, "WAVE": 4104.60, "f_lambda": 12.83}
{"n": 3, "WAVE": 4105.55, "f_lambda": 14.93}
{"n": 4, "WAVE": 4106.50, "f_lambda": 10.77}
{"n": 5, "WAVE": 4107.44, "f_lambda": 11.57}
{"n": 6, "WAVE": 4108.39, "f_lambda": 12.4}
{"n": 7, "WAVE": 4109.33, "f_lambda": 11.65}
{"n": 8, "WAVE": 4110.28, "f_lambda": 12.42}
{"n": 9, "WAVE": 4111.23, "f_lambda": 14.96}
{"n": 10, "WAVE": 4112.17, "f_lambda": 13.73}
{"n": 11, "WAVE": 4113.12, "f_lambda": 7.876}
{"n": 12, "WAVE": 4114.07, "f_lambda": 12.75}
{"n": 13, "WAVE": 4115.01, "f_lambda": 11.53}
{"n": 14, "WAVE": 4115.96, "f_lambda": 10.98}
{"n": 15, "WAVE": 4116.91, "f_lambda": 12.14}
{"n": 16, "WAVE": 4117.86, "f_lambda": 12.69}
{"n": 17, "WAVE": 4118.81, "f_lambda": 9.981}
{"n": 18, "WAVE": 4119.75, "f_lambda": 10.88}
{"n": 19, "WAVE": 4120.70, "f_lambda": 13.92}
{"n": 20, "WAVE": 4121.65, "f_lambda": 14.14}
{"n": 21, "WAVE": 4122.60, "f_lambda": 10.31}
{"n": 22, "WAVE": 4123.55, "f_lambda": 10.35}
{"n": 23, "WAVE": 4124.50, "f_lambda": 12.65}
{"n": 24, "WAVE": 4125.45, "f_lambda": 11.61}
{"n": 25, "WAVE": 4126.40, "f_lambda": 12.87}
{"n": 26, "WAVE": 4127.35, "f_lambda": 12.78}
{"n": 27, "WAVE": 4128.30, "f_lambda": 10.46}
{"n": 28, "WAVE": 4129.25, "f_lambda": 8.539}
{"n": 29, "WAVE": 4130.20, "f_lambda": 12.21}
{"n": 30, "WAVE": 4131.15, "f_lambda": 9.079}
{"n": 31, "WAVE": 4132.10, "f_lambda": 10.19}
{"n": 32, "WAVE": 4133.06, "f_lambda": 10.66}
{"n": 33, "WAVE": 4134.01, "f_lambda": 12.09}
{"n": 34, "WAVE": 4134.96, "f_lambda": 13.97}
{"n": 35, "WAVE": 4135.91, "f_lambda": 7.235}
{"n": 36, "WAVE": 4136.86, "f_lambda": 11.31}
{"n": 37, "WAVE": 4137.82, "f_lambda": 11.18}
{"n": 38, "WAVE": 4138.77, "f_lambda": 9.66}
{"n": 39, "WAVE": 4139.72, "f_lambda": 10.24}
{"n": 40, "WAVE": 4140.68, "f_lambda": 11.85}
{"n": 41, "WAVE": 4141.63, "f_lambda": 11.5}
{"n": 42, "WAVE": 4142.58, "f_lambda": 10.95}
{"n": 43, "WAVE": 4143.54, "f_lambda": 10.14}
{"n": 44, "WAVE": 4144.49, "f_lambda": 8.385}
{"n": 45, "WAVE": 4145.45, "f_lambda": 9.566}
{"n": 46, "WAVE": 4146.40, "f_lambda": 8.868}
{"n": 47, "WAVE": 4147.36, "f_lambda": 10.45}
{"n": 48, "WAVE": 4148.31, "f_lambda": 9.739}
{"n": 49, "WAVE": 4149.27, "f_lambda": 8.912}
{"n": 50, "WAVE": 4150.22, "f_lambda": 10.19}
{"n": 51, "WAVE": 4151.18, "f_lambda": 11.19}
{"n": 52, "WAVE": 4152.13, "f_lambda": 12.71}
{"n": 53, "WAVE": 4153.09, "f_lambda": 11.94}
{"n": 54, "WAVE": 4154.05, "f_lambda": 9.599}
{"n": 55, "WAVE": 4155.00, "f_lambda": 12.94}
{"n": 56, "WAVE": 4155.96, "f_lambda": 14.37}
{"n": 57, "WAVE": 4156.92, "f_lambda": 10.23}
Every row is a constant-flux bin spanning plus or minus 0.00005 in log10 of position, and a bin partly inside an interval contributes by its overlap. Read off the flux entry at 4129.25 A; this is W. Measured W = 8.539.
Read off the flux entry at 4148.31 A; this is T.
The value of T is 9.739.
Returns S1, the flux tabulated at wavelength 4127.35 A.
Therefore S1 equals 12.78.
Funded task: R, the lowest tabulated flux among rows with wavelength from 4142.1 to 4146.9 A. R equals 8.385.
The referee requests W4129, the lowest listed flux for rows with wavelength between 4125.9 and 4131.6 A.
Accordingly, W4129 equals 8.539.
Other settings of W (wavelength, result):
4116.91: 12.14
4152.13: 12.71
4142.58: 10.95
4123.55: 10.35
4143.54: 10.14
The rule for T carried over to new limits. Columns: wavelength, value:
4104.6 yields 12.83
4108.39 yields 12.4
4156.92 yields 10.23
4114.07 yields 12.75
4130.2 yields 12.21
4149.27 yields 8.912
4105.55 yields 14.93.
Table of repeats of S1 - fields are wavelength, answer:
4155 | 12.94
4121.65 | 14.14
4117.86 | 12.69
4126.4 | 12.87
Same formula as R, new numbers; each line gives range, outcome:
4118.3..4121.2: 9.981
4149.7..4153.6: 10.19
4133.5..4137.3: 7.235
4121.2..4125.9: 10.31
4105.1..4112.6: 10.77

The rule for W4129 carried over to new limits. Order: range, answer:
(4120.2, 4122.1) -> 13.92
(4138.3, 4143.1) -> 9.66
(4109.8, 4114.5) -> 7.876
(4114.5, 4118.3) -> 10.98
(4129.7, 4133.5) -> 9.079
